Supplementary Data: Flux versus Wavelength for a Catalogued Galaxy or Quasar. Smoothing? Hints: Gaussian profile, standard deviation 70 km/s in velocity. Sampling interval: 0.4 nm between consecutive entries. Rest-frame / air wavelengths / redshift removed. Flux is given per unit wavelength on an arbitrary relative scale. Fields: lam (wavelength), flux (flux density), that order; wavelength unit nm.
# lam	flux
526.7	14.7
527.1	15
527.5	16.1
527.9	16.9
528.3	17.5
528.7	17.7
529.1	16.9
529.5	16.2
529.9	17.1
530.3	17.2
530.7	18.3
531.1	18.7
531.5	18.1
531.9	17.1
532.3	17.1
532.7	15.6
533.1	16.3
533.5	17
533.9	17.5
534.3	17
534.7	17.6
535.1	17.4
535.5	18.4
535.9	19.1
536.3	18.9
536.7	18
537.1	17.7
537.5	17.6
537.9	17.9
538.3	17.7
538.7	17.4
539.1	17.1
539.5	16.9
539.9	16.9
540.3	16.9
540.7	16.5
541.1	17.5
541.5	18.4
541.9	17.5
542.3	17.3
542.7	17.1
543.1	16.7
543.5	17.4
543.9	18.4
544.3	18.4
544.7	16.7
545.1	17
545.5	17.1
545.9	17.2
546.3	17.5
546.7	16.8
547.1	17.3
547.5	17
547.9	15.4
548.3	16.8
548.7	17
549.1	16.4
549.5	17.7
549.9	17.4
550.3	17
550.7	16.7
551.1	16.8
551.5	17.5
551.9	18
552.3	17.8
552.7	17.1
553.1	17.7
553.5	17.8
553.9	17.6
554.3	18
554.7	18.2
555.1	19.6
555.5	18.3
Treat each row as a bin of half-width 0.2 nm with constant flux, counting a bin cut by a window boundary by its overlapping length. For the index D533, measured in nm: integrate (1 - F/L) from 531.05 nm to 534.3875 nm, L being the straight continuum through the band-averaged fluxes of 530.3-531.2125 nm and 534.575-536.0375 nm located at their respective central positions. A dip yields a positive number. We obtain 0.20 nm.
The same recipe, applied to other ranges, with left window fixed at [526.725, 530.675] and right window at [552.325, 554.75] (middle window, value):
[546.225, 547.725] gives 0.03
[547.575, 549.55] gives 0.10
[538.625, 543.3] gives 0.01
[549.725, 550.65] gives 0.02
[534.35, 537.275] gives -0.19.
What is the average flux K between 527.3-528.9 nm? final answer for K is 17.1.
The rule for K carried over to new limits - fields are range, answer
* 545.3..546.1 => 17.2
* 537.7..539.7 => 17.4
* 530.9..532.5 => 17.8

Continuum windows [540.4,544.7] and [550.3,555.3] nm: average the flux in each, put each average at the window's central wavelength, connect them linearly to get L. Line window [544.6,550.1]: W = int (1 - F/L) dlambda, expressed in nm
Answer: 0.195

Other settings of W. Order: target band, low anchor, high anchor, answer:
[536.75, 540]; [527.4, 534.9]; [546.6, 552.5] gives -0.06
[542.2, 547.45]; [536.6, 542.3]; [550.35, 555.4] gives 0.07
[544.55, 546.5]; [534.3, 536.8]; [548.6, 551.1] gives 0.03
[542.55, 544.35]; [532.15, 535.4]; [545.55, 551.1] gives -0.06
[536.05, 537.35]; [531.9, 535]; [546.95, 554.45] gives -0.10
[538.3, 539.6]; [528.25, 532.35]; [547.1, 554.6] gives 0.01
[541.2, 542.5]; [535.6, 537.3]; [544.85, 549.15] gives -0.01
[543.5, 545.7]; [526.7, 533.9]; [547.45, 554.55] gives -0.05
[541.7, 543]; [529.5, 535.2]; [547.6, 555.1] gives 0.00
